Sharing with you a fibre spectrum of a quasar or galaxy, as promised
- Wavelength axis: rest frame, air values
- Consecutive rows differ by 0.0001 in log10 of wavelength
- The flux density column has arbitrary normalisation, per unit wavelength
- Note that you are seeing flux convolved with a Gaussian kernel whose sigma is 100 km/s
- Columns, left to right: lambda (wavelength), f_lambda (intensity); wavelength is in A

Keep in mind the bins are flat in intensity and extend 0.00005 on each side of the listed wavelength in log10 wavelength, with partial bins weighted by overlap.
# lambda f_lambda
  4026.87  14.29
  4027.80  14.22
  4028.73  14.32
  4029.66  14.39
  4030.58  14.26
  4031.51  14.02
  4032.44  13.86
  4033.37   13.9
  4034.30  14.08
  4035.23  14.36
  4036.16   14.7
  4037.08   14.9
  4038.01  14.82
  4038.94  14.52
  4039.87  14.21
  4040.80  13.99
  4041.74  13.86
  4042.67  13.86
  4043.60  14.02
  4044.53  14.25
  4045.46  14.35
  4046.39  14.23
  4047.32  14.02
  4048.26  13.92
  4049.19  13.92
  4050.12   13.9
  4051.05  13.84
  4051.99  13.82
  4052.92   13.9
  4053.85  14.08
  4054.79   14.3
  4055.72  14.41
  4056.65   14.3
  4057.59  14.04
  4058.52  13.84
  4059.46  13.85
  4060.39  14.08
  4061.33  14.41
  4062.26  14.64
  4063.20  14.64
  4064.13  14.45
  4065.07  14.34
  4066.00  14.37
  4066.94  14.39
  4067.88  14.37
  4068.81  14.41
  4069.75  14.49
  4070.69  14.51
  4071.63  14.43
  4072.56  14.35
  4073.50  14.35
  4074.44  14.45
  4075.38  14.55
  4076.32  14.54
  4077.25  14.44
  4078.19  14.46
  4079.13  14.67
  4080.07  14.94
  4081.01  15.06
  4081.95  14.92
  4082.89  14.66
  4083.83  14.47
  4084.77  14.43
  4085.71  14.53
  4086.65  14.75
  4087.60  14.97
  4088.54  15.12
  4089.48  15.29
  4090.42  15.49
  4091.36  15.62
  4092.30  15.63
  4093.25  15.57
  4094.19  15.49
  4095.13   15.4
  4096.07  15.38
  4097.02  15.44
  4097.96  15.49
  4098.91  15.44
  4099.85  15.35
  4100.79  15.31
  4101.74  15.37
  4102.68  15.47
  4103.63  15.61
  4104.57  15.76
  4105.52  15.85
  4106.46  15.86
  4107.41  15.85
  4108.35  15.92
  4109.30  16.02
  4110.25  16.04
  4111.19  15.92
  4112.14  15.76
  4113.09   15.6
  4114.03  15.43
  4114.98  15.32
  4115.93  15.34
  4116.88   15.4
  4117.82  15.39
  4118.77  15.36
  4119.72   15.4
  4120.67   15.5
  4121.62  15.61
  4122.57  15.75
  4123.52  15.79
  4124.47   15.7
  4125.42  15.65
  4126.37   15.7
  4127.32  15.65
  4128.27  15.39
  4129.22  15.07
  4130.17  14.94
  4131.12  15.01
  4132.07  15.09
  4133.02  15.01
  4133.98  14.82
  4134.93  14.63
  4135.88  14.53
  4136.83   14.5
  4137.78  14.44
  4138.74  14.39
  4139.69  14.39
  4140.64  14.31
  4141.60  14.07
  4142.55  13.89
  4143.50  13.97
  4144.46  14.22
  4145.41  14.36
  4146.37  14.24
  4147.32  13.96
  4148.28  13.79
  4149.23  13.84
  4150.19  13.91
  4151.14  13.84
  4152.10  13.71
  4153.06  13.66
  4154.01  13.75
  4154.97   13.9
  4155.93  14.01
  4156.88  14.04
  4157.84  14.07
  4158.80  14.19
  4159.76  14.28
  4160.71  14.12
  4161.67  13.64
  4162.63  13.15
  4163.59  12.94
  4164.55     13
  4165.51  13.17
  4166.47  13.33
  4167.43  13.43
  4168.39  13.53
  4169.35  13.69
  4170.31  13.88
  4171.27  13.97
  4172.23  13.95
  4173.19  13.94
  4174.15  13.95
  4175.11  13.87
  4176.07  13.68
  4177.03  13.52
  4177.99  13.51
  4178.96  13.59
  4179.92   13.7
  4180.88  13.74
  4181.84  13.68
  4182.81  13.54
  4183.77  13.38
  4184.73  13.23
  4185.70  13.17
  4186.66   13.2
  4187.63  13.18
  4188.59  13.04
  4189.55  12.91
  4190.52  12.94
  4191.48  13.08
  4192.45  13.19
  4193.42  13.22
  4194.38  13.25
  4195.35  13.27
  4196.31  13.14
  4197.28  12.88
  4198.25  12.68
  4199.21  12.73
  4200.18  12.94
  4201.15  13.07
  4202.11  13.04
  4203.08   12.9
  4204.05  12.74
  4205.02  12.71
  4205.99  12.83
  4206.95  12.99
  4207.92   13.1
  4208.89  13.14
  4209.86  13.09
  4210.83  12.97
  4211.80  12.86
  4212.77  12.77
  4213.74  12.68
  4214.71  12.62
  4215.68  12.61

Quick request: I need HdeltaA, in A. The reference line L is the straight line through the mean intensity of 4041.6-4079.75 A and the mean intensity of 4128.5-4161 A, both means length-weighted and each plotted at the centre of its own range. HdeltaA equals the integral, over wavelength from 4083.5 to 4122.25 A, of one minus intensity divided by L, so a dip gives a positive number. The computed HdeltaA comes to -3.2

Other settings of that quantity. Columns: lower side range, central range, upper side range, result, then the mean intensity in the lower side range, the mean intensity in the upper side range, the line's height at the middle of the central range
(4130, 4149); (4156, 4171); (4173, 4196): 0.2 A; 14.4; 13.4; 13.9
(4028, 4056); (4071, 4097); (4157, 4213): -1.8 A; 14.2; 13.3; 13.9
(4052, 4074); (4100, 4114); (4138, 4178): -1.6 A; 14.3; 13.8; 14.1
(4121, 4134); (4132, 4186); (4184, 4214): 1.7 A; 15.4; 13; 14.3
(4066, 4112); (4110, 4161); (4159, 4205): -1.8 A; 15.1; 13.4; 14.2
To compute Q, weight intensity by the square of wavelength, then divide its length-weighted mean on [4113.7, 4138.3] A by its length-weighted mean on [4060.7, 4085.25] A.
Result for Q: 1.08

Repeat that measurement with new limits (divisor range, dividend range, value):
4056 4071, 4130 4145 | 1.05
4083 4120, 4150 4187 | 0.91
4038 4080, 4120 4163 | 1.06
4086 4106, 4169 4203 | 0.91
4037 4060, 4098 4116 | 1.14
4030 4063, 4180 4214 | 0.99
